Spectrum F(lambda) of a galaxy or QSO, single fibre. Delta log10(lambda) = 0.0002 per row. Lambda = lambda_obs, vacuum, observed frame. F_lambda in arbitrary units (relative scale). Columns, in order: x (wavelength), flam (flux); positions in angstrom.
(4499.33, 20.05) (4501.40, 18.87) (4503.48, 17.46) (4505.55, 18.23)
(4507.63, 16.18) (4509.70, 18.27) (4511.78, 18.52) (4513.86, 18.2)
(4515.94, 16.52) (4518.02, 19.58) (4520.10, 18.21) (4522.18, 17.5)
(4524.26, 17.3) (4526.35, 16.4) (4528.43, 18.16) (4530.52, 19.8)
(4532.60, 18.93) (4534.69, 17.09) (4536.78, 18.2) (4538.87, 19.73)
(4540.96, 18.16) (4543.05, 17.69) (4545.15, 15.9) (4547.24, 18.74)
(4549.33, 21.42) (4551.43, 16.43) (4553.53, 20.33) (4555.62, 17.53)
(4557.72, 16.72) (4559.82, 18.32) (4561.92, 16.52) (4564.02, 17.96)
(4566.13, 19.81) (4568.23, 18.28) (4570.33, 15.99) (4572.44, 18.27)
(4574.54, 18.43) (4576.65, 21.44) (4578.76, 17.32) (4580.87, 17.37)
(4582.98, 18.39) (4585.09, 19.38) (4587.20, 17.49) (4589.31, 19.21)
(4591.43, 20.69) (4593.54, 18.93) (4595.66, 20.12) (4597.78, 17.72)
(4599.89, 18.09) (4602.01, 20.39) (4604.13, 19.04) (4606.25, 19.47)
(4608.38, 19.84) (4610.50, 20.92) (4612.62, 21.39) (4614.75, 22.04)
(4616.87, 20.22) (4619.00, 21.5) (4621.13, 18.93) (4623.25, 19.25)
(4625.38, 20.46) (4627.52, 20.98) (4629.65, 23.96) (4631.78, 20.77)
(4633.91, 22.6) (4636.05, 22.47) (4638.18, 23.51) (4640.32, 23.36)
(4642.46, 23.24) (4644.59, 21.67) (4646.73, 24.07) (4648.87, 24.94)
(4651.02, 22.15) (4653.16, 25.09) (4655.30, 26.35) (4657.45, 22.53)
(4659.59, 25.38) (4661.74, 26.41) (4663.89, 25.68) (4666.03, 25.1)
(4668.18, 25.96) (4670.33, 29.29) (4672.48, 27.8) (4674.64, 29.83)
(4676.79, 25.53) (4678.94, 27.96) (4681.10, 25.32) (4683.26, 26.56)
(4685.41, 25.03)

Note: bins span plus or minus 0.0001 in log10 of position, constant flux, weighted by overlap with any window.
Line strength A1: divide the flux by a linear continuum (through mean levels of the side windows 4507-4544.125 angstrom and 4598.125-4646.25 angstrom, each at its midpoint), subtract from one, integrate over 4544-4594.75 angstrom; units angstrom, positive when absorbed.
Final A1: 2.7 angstrom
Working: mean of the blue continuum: 18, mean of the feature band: 18.4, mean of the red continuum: 21.1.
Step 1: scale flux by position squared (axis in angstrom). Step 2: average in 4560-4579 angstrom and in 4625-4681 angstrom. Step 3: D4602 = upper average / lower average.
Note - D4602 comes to 1.40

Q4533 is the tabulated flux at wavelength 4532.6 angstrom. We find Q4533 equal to 18.93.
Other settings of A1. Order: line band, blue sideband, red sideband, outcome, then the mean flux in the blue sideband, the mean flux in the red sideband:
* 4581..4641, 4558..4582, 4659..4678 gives 3.8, 18.1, 26.8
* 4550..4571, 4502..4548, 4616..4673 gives 1.8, 17.9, 23.4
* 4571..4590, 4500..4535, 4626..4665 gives 2.0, 18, 23.6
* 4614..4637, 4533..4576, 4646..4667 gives 1.6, 18.1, 24.8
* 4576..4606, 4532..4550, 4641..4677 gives 3.3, 18.4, 25.3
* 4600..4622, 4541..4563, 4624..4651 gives 0.9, 18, 22.6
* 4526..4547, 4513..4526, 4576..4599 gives 0.0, 17.8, 18.9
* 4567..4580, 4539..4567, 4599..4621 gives 0.4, 18.2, 20.2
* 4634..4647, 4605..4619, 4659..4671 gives 0.4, 20.7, 26.2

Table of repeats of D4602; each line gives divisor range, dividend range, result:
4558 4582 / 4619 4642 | 1.23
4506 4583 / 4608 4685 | 1.37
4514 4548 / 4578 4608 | 1.08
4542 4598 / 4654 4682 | 1.50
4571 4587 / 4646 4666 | 1.38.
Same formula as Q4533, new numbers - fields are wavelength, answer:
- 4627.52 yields 20.98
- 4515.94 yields 16.52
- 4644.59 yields 21.67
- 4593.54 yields 18.93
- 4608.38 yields 19.84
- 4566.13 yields 19.81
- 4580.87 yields 17.37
